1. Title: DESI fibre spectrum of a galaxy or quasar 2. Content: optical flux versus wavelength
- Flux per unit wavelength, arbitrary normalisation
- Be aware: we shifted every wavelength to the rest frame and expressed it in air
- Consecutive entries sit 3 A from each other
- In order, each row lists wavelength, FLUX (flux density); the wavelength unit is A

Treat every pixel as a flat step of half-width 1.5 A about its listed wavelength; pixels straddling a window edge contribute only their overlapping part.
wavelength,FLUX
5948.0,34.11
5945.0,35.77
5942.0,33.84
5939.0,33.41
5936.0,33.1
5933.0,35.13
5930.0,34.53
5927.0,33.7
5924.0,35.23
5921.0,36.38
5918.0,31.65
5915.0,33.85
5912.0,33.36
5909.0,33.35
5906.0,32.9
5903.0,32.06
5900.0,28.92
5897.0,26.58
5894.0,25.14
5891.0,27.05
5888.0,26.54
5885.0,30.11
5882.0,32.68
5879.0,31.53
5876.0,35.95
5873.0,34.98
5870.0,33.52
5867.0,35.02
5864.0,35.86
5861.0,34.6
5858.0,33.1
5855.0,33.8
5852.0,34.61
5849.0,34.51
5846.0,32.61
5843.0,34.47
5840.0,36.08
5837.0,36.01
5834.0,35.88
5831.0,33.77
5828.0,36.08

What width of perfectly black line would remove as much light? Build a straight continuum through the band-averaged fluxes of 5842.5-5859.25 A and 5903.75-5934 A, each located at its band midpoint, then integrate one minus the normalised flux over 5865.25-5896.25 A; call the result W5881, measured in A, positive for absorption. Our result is 2.5 A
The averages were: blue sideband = 33.8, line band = 31.2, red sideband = 33.9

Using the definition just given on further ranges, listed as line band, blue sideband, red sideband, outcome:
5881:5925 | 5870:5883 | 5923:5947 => 3.95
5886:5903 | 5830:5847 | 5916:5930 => 3.49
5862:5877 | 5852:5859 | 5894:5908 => -1.17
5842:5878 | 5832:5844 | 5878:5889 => -1.53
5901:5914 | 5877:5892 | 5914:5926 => -0.03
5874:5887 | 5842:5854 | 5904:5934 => 0.60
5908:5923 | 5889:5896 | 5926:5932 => -1.22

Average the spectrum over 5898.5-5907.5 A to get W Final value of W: 31.3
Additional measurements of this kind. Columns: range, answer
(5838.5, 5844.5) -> 35.3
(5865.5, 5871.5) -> 34.3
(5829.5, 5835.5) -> 34.8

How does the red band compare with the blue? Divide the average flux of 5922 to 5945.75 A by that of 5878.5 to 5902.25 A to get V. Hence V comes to 1.20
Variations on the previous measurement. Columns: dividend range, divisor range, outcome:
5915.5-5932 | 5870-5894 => 1.11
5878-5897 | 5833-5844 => 0.80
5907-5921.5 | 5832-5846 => 0.95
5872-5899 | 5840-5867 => 0.87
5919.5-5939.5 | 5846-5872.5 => 1.01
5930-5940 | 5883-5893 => 1.21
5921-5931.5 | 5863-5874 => 1.00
